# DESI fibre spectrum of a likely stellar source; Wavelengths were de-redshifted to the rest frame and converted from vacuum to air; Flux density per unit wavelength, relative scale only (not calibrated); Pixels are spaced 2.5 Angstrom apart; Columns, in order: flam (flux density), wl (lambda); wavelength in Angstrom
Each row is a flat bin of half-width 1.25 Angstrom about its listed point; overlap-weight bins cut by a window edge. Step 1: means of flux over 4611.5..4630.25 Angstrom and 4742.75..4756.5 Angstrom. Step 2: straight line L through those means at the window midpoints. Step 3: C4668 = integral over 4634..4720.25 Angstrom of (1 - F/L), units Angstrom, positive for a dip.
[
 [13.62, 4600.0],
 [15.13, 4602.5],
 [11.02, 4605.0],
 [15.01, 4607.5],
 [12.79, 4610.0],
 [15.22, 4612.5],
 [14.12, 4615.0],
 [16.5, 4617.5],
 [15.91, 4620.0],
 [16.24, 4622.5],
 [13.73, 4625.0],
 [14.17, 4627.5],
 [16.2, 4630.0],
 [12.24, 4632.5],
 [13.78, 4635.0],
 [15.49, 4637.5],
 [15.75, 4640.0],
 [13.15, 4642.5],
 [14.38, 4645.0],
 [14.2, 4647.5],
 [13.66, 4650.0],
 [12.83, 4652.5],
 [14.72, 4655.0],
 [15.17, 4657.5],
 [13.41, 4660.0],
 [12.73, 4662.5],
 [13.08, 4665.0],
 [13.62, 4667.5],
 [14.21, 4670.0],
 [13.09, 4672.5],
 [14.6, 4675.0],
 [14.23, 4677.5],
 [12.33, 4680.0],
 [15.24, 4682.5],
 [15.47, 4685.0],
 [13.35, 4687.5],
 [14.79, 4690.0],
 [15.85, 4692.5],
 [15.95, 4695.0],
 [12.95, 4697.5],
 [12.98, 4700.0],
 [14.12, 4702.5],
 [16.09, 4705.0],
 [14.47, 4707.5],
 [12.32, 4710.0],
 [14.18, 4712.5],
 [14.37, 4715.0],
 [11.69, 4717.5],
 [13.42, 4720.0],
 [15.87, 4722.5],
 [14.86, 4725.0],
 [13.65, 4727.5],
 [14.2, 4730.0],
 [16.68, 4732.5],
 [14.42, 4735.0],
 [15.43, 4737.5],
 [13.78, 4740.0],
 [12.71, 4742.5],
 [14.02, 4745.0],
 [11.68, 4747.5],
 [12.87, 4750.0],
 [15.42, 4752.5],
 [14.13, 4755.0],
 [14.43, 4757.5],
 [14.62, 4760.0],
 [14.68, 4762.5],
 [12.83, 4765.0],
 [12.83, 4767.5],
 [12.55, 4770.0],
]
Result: 2.6 Angstrom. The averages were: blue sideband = 15.2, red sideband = 13.6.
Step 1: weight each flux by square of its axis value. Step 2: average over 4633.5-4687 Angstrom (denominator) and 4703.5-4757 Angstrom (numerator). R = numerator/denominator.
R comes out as 1.0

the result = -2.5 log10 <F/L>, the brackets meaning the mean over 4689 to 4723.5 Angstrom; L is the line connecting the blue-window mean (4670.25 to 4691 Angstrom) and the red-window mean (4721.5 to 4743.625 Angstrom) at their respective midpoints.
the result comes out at 0.01 mag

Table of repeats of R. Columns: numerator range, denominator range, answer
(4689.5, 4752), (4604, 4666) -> 1.03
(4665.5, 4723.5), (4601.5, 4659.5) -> 1.01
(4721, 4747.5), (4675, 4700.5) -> 1.02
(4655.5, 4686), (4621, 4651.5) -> 0.98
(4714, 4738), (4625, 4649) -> 1.05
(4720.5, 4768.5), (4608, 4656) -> 1.03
